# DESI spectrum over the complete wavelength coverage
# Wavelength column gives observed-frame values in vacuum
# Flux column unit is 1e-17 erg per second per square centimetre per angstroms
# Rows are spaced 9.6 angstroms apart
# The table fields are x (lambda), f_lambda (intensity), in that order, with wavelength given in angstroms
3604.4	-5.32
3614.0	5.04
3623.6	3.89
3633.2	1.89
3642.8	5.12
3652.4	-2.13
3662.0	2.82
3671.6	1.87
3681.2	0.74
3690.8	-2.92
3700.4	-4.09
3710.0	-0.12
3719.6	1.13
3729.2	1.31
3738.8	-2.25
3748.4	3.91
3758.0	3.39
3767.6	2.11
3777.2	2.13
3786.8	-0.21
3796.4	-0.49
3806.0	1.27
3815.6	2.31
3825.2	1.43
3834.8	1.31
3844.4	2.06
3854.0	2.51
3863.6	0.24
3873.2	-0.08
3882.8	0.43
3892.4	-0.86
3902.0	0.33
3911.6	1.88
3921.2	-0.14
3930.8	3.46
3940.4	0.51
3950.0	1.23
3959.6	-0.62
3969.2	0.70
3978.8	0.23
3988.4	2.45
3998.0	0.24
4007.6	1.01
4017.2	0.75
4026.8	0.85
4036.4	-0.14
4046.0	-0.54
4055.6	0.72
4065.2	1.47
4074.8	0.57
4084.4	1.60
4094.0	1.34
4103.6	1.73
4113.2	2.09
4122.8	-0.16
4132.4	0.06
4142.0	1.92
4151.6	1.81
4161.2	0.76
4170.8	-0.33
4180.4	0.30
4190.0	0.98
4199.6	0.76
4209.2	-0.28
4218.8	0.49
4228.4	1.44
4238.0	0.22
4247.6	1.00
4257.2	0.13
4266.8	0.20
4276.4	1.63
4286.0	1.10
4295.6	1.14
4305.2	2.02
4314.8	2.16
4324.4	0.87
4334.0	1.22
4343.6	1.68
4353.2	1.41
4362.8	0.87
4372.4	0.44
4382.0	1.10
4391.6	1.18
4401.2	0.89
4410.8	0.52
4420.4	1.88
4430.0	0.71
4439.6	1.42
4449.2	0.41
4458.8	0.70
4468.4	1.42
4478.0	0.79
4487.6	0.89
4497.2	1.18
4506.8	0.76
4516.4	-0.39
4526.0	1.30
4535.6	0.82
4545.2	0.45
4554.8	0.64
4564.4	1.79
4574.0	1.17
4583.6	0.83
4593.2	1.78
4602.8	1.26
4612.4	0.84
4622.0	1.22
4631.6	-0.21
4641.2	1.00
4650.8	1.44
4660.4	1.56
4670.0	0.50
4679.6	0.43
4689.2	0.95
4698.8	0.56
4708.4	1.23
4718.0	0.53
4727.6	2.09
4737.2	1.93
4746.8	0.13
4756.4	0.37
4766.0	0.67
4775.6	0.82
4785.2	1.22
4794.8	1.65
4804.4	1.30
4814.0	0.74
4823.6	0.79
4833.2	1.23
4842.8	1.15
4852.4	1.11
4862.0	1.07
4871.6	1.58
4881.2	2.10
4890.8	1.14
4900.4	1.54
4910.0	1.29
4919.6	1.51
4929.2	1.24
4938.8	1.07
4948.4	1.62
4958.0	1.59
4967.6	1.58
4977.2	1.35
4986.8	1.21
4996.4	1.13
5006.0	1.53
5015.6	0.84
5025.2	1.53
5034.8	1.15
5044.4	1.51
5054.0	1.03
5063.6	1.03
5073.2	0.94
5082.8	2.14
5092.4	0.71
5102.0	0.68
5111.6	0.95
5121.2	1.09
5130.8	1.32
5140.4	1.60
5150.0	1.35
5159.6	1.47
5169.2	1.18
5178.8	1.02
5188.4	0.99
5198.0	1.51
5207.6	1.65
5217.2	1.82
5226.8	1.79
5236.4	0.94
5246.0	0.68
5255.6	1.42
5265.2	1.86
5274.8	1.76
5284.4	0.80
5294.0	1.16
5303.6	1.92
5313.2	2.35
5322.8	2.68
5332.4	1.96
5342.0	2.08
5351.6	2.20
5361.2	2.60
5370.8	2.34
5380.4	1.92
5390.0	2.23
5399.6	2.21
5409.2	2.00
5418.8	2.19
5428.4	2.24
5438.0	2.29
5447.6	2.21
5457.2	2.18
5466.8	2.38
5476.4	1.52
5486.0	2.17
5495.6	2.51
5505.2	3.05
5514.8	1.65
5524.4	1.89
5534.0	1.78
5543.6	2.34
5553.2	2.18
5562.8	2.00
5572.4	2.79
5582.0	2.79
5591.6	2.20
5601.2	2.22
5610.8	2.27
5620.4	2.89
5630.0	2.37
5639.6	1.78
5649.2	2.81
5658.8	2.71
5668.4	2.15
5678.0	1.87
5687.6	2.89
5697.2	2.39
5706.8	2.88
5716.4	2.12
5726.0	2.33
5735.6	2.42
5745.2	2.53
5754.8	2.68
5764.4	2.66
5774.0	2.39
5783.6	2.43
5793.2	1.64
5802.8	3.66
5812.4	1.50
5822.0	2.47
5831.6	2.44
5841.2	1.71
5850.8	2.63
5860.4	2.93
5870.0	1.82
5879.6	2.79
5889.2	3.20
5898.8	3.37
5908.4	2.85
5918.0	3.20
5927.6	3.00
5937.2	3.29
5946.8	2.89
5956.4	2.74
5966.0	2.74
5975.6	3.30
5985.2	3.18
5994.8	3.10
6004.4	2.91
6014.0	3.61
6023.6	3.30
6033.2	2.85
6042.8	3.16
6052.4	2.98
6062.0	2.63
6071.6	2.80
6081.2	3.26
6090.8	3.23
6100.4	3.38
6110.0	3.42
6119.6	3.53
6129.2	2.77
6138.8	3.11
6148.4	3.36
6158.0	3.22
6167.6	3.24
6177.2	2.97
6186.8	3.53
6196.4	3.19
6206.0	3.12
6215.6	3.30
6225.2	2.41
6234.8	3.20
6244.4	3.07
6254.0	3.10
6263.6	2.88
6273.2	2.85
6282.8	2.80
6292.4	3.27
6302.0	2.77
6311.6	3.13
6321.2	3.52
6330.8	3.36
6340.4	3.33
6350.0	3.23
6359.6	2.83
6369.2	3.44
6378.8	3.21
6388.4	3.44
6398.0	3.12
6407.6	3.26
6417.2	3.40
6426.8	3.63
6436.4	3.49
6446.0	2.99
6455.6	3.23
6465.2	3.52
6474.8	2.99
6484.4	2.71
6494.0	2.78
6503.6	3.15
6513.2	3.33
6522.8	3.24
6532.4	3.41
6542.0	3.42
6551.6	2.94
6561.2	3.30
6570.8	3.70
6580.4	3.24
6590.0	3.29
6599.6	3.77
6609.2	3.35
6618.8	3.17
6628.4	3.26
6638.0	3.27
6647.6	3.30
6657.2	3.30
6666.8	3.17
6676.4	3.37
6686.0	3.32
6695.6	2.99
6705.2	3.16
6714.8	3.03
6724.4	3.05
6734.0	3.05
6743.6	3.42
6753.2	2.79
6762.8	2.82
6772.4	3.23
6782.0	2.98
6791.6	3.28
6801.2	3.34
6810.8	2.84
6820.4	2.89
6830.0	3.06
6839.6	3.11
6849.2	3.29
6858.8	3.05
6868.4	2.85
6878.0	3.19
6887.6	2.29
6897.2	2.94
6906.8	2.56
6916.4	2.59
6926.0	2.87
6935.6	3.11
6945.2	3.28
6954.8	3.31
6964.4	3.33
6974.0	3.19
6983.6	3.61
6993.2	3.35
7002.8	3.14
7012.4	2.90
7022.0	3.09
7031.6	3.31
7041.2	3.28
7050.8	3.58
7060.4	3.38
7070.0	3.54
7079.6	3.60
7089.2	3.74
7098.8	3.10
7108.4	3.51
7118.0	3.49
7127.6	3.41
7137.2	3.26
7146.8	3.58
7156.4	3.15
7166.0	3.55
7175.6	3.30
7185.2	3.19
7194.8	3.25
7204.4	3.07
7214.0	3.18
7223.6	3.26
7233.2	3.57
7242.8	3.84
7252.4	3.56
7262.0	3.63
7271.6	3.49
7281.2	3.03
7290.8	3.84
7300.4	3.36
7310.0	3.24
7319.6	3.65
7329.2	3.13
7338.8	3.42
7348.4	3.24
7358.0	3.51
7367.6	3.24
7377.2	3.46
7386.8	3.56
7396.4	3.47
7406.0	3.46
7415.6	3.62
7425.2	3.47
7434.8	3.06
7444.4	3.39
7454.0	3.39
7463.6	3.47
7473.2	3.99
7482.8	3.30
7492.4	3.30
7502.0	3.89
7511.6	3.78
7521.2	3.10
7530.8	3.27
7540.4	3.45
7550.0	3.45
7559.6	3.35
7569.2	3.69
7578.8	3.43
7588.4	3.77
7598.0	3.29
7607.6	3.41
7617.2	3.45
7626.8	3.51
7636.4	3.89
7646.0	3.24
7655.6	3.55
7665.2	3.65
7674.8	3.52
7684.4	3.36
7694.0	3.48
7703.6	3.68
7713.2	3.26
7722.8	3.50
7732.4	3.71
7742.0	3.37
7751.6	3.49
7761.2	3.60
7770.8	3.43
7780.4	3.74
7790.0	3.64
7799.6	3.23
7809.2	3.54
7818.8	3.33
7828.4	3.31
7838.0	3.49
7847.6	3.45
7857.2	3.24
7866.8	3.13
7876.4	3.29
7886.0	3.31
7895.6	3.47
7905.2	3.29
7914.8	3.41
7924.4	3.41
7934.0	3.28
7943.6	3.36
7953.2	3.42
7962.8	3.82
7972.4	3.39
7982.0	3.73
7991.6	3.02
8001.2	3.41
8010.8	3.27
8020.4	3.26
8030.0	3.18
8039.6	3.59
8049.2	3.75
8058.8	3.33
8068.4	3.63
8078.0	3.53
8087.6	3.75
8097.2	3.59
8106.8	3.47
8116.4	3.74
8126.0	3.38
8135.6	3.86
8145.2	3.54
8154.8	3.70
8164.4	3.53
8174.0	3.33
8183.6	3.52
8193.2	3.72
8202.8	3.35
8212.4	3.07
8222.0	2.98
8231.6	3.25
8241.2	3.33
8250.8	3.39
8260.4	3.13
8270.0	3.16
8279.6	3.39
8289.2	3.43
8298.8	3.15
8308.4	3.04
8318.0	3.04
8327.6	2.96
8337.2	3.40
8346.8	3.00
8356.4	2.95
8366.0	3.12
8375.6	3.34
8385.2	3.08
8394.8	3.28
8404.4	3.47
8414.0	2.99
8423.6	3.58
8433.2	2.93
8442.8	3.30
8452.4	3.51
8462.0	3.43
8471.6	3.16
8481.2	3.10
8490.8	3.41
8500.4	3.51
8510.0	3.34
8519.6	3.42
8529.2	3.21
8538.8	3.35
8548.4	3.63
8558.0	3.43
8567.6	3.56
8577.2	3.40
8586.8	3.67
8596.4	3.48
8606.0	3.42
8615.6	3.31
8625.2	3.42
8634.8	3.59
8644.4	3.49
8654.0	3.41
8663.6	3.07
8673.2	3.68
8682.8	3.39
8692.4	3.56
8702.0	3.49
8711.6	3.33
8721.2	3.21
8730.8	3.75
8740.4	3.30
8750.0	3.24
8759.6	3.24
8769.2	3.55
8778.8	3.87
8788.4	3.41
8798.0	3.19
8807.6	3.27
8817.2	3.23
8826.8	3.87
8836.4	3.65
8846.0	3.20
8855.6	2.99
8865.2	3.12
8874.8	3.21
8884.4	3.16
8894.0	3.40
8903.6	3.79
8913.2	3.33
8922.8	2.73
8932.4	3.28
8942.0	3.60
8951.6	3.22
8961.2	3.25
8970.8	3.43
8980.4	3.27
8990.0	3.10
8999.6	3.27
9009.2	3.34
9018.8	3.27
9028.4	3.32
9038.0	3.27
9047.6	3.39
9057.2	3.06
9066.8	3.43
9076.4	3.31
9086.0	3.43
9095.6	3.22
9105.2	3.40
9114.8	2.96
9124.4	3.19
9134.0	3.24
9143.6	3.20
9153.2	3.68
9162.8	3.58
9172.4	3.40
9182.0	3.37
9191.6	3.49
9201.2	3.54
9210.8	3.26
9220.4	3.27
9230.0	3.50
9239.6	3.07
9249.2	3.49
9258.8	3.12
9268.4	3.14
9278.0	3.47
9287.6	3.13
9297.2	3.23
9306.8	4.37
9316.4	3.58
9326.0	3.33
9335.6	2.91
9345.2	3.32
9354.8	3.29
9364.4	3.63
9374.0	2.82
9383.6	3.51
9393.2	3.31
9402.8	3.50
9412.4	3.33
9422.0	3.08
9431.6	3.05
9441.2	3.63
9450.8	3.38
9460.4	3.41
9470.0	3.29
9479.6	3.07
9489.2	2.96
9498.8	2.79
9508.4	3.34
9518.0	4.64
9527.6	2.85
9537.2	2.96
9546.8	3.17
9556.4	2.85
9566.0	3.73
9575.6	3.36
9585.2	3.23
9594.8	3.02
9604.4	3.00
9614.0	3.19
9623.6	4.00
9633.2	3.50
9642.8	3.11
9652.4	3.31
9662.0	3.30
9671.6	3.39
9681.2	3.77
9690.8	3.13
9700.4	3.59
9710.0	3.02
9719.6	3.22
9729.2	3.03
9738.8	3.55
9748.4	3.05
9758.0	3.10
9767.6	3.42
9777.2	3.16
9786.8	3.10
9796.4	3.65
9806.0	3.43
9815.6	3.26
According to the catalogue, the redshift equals 0.33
